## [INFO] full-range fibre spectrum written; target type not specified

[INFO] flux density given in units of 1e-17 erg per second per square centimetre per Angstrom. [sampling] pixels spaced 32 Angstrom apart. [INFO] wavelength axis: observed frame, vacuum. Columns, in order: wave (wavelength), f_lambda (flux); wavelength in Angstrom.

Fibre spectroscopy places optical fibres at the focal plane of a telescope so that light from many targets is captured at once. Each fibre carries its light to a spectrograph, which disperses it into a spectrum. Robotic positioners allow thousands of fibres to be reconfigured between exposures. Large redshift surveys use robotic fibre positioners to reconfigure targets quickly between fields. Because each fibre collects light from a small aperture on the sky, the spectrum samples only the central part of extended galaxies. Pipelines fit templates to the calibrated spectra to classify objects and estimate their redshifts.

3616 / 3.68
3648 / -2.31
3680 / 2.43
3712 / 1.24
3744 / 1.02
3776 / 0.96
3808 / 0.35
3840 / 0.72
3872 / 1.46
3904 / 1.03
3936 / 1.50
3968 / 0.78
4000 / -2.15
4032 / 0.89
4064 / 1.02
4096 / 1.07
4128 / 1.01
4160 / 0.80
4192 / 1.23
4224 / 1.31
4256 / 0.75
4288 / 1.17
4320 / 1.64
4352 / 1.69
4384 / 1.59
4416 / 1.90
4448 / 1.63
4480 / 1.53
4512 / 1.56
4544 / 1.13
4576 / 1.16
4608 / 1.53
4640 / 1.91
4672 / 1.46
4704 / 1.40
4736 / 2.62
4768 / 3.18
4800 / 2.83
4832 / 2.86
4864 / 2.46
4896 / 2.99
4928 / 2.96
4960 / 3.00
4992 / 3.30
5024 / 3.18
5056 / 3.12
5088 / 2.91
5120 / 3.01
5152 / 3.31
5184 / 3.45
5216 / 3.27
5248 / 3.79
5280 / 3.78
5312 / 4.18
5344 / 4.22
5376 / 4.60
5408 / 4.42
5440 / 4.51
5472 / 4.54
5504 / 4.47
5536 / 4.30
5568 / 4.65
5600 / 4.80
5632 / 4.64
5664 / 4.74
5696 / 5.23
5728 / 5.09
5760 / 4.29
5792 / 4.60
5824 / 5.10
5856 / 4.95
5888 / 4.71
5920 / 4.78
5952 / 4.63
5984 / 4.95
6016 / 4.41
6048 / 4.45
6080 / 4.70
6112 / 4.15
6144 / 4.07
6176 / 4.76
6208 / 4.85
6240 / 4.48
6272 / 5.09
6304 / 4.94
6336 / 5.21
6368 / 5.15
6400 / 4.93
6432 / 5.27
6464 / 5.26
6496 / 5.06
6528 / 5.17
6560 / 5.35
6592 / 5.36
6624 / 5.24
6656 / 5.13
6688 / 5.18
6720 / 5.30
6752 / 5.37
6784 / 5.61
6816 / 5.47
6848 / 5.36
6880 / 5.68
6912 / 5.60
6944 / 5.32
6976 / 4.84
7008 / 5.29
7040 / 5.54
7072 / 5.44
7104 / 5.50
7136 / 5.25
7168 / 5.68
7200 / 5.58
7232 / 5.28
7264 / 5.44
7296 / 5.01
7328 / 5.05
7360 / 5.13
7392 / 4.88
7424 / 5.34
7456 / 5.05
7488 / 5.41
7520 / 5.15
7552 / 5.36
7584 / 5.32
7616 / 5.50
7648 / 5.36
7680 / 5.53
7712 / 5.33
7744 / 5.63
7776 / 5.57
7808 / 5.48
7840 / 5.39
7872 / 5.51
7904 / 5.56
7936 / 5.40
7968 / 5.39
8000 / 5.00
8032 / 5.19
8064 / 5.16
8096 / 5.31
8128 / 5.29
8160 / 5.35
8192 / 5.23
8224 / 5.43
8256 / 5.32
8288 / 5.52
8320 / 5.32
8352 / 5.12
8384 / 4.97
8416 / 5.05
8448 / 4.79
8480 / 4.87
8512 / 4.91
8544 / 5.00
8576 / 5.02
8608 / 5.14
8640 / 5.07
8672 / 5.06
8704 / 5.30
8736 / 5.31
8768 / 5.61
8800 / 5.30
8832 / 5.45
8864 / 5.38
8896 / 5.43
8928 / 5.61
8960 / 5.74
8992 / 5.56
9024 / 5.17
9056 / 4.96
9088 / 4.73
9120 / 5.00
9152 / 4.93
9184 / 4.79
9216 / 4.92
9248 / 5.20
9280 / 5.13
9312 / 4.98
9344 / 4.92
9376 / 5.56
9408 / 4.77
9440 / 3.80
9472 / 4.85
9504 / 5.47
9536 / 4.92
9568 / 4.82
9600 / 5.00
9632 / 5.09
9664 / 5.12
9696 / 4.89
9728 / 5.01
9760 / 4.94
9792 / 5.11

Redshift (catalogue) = 0.185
